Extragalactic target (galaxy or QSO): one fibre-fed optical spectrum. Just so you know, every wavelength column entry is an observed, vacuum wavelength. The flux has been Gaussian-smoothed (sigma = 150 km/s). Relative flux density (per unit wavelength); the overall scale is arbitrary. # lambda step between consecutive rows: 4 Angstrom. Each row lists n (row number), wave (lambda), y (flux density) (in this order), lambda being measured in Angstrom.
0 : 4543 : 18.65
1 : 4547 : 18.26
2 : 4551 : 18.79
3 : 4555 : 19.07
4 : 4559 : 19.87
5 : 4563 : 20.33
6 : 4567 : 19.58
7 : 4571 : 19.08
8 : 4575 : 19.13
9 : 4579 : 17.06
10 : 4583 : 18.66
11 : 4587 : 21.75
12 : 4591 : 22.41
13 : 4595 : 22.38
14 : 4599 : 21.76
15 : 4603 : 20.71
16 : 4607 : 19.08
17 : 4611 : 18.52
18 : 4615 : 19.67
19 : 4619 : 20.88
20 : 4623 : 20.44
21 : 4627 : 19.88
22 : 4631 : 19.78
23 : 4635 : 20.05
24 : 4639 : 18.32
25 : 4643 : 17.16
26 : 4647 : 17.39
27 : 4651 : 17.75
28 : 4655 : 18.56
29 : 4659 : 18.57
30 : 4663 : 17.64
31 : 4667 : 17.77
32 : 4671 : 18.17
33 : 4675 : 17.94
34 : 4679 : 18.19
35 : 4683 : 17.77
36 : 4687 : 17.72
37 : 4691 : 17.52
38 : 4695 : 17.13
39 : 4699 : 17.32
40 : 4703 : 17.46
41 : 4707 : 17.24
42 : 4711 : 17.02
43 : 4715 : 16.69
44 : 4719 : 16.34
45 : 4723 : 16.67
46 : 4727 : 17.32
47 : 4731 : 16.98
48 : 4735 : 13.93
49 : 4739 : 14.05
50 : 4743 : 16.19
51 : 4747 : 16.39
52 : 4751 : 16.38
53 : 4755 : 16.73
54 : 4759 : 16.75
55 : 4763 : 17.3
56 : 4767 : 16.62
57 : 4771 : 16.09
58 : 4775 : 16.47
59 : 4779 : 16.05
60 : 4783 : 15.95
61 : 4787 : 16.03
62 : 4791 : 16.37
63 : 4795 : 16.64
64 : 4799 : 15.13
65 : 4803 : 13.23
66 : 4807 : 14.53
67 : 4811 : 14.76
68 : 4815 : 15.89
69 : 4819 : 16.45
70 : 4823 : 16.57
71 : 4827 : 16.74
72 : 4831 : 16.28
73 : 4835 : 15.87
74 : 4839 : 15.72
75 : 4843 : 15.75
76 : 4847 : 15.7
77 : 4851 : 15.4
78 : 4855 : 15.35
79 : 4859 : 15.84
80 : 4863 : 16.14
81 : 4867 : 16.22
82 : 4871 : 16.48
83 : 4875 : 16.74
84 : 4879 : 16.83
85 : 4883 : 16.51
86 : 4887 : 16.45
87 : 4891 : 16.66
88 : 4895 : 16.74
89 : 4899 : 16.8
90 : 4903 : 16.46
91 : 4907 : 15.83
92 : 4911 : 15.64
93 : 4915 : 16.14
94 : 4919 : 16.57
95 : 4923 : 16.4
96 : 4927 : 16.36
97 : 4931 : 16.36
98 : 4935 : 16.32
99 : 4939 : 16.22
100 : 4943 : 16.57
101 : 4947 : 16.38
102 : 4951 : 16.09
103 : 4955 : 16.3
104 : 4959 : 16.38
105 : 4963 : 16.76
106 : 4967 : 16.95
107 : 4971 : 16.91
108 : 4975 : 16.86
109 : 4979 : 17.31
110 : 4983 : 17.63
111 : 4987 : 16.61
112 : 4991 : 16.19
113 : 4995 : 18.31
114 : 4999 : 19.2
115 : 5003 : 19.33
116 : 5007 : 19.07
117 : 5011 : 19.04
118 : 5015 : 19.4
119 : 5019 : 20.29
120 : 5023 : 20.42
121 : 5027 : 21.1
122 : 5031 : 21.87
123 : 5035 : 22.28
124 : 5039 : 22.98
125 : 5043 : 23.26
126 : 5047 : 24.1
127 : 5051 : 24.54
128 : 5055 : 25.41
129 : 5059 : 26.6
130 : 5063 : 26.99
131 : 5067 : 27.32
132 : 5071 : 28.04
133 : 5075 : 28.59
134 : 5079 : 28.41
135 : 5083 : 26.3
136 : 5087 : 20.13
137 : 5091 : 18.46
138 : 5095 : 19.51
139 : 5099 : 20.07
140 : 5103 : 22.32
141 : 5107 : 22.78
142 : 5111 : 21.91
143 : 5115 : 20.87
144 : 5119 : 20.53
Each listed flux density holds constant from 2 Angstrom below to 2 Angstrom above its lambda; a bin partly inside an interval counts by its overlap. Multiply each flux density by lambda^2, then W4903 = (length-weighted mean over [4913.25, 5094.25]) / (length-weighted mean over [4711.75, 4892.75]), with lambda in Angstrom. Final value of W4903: 1.36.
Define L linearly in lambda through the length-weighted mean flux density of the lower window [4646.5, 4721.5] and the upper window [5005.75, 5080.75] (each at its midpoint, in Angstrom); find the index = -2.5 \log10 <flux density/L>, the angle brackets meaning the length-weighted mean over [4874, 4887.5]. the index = 0.25 mag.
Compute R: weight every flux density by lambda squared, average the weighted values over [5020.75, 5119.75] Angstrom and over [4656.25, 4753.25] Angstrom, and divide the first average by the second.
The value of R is 1.60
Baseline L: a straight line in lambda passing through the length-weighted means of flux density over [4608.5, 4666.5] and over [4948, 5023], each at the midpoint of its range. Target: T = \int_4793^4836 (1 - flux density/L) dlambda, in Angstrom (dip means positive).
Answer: 6.3 Angstrom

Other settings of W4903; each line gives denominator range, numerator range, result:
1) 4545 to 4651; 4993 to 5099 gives 1.40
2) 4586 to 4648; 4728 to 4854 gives 0.86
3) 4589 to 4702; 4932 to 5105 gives 1.27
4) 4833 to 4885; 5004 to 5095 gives 1.57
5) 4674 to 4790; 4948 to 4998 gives 1.12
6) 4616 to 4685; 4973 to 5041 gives 1.20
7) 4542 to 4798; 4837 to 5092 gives 1.19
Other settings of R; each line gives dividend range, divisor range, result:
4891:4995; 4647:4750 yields 1.07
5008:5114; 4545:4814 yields 1.52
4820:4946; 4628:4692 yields 0.98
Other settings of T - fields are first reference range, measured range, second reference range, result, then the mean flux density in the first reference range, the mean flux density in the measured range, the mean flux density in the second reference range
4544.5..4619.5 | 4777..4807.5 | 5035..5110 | 8.6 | 19.8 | 15.5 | 24.1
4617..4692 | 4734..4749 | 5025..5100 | 3.4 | 18.5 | 15.2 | 24.1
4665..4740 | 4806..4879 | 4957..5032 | 7.1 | 17.1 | 16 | 18.4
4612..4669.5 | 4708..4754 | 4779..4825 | 2.2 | 18.8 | 16.2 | 15.6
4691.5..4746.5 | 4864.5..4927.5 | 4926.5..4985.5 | 0.7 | 16.5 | 16.4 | 16.6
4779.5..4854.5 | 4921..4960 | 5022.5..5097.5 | 7.1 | 15.7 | 16.3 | 24.1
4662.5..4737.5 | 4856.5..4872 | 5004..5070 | 3.0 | 17.2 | 16.1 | 22.8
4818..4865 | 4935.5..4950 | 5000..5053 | 1.9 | 16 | 16.4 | 21.3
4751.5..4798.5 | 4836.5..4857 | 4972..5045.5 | 2.1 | 16.4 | 15.6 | 19.5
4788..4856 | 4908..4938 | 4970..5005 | 1.1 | 15.7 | 16.2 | 17.6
